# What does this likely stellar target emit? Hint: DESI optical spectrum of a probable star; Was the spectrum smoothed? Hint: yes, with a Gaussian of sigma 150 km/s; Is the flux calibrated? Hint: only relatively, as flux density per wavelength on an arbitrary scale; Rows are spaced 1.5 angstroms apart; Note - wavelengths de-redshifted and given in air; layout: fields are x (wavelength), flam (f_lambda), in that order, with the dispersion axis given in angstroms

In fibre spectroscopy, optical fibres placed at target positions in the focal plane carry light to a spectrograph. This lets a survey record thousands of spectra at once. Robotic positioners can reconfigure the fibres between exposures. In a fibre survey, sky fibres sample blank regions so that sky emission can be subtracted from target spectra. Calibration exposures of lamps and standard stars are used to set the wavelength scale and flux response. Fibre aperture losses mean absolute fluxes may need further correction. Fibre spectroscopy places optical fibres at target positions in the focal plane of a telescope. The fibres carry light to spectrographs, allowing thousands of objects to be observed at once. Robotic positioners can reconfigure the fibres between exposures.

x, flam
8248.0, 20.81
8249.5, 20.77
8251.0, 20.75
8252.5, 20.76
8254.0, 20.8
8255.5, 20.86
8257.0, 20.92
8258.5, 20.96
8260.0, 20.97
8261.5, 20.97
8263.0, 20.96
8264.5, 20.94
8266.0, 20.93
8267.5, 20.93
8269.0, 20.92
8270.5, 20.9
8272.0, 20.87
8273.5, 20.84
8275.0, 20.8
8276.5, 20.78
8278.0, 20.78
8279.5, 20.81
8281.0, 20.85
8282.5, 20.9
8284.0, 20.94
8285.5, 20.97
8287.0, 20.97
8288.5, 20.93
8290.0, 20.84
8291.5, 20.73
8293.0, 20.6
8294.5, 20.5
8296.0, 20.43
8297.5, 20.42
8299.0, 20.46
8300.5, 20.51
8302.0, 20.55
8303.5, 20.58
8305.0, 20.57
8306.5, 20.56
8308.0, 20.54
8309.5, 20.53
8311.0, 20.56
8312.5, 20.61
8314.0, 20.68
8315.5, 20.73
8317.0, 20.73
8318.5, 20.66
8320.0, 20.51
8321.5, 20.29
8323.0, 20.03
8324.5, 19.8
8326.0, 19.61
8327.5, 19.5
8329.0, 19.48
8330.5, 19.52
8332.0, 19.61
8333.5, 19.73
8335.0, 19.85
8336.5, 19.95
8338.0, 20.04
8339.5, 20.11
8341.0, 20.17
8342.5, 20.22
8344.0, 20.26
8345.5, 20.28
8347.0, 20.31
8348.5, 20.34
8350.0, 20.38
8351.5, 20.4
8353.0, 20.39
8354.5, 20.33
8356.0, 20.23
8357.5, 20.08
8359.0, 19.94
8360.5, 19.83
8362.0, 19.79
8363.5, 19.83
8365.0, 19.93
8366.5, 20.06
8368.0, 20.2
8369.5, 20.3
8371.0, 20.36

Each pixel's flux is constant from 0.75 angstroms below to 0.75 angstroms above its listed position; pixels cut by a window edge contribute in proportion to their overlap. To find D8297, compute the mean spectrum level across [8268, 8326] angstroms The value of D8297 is 20.6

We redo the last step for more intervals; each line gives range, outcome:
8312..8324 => 20.5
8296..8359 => 20.2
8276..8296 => 20.8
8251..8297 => 20.8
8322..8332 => 19.7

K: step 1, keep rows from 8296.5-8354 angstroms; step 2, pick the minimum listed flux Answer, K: 19.48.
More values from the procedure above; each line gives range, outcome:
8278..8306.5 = 20.42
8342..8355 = 20.22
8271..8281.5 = 20.78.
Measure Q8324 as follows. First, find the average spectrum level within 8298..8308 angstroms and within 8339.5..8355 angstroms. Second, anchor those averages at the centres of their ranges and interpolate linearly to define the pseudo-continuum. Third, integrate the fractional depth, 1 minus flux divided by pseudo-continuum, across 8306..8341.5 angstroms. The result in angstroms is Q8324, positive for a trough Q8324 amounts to 0.5 angstroms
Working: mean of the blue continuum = 20.5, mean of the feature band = 20.2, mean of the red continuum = 20.3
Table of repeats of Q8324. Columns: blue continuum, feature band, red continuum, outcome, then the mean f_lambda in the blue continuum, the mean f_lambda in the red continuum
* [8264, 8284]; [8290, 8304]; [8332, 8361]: 0.1 angstroms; 20.9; 20.1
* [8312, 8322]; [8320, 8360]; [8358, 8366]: 0.4 angstroms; 20.6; 19.9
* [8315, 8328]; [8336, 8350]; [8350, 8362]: 0.0 angstroms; 20.2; 20.2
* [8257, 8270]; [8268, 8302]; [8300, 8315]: 0.0 angstroms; 20.9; 20.6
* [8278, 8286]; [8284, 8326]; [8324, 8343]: -0.3 angstroms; 20.9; 19.8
